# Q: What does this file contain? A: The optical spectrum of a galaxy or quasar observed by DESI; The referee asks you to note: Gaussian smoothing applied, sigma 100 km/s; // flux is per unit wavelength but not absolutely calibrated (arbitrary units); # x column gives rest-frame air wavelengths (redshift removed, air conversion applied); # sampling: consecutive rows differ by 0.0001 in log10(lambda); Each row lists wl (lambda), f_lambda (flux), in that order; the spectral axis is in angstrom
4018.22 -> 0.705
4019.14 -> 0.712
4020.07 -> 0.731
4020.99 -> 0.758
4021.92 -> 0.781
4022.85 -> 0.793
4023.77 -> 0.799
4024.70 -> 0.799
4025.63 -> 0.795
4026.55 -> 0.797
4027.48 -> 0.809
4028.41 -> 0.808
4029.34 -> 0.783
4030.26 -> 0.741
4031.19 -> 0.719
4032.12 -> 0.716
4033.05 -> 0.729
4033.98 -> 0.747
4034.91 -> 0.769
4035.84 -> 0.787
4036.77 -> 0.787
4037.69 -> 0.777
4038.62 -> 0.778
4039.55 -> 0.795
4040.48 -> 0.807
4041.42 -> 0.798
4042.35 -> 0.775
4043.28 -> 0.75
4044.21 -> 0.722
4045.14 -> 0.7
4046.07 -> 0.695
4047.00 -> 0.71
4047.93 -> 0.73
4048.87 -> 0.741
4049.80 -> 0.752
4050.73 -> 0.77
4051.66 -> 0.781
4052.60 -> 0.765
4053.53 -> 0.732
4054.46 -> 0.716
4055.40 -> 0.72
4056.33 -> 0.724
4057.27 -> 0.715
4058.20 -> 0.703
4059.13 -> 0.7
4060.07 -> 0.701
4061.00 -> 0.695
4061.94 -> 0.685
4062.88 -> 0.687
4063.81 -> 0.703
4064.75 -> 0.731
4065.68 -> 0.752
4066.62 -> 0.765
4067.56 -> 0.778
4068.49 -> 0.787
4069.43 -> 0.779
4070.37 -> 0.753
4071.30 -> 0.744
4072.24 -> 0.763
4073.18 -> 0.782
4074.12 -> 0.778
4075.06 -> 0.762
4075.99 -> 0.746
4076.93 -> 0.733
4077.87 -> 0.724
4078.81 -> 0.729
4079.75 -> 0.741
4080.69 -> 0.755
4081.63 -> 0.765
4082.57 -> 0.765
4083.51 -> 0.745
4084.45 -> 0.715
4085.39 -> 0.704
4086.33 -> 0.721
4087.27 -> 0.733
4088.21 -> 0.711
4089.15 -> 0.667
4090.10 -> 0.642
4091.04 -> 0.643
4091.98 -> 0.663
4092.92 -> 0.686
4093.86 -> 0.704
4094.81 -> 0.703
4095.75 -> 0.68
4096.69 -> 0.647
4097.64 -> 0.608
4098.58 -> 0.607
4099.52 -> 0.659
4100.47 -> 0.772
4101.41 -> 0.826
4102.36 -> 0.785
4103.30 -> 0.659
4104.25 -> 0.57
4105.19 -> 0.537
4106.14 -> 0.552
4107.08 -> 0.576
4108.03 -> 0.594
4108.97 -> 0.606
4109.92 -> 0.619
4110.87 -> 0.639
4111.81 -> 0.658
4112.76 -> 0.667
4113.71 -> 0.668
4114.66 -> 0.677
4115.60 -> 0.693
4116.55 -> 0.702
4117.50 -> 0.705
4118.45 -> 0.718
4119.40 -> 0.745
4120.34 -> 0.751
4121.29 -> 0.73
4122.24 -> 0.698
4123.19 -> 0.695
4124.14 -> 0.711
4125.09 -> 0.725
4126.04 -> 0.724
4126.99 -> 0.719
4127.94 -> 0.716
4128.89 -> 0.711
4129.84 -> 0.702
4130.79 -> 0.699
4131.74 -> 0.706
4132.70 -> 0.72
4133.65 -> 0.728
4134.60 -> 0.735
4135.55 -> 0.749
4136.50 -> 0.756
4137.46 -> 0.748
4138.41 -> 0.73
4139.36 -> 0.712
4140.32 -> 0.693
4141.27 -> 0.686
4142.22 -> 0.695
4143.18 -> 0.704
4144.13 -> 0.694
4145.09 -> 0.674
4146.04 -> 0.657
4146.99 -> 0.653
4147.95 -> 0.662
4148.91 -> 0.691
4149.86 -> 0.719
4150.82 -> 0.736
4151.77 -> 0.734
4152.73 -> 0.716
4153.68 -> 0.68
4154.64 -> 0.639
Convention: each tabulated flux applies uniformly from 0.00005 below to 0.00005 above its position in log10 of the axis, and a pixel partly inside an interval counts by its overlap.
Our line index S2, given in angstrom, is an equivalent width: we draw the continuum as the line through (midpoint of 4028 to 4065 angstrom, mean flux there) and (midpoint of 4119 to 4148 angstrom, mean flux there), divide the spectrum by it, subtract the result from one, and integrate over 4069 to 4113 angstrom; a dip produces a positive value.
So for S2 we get 1.9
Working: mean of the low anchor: 0.741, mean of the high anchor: 0.711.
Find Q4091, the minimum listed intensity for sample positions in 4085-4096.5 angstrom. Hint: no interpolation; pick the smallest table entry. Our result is 0.642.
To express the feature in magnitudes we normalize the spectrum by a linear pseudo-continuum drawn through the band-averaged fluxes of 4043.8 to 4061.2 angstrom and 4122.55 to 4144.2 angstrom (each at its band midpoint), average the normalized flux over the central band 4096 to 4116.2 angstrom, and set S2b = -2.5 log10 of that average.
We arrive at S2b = 0.111 mag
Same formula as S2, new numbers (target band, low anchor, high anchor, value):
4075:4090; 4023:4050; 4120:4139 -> 0.28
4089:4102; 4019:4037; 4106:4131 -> 0.45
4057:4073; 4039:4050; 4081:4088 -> 0.18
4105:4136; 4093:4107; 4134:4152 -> -0.05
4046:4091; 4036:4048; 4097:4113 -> -1.52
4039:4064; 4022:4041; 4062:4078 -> 0.99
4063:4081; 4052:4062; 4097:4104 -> -1.08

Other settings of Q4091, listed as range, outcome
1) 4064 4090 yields 0.667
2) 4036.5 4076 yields 0.685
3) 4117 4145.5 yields 0.674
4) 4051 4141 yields 0.537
